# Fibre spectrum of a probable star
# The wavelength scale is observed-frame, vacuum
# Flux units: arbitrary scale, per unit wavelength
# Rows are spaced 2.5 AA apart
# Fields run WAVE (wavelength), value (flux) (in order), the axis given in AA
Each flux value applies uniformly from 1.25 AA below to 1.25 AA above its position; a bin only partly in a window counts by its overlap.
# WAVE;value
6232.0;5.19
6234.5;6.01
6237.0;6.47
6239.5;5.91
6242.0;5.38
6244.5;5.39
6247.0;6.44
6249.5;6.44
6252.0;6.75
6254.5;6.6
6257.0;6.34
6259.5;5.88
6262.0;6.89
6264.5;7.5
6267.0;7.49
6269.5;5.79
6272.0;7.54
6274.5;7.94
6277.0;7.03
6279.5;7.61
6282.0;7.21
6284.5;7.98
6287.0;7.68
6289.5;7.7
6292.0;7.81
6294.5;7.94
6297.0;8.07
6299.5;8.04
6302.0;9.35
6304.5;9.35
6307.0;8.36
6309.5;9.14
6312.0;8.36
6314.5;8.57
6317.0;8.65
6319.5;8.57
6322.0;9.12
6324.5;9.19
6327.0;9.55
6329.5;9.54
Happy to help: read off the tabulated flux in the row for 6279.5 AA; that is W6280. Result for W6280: 7.61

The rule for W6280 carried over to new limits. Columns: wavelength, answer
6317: 8.65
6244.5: 5.39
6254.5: 6.6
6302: 9.35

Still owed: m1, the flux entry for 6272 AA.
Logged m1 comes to 7.54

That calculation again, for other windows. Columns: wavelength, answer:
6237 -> 6.47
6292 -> 7.81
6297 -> 8.07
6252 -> 6.75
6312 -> 8.36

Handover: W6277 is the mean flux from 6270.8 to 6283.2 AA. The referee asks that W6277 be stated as 7.47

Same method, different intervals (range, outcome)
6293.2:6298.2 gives 8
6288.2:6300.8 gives 7.92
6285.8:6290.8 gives 7.69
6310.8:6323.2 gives 8.65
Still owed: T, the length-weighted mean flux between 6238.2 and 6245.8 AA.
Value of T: 5.57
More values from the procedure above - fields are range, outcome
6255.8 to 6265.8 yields 6.66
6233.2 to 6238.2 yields 6.23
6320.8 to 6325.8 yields 9.16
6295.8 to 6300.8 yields 8.07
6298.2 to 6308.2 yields 8.77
